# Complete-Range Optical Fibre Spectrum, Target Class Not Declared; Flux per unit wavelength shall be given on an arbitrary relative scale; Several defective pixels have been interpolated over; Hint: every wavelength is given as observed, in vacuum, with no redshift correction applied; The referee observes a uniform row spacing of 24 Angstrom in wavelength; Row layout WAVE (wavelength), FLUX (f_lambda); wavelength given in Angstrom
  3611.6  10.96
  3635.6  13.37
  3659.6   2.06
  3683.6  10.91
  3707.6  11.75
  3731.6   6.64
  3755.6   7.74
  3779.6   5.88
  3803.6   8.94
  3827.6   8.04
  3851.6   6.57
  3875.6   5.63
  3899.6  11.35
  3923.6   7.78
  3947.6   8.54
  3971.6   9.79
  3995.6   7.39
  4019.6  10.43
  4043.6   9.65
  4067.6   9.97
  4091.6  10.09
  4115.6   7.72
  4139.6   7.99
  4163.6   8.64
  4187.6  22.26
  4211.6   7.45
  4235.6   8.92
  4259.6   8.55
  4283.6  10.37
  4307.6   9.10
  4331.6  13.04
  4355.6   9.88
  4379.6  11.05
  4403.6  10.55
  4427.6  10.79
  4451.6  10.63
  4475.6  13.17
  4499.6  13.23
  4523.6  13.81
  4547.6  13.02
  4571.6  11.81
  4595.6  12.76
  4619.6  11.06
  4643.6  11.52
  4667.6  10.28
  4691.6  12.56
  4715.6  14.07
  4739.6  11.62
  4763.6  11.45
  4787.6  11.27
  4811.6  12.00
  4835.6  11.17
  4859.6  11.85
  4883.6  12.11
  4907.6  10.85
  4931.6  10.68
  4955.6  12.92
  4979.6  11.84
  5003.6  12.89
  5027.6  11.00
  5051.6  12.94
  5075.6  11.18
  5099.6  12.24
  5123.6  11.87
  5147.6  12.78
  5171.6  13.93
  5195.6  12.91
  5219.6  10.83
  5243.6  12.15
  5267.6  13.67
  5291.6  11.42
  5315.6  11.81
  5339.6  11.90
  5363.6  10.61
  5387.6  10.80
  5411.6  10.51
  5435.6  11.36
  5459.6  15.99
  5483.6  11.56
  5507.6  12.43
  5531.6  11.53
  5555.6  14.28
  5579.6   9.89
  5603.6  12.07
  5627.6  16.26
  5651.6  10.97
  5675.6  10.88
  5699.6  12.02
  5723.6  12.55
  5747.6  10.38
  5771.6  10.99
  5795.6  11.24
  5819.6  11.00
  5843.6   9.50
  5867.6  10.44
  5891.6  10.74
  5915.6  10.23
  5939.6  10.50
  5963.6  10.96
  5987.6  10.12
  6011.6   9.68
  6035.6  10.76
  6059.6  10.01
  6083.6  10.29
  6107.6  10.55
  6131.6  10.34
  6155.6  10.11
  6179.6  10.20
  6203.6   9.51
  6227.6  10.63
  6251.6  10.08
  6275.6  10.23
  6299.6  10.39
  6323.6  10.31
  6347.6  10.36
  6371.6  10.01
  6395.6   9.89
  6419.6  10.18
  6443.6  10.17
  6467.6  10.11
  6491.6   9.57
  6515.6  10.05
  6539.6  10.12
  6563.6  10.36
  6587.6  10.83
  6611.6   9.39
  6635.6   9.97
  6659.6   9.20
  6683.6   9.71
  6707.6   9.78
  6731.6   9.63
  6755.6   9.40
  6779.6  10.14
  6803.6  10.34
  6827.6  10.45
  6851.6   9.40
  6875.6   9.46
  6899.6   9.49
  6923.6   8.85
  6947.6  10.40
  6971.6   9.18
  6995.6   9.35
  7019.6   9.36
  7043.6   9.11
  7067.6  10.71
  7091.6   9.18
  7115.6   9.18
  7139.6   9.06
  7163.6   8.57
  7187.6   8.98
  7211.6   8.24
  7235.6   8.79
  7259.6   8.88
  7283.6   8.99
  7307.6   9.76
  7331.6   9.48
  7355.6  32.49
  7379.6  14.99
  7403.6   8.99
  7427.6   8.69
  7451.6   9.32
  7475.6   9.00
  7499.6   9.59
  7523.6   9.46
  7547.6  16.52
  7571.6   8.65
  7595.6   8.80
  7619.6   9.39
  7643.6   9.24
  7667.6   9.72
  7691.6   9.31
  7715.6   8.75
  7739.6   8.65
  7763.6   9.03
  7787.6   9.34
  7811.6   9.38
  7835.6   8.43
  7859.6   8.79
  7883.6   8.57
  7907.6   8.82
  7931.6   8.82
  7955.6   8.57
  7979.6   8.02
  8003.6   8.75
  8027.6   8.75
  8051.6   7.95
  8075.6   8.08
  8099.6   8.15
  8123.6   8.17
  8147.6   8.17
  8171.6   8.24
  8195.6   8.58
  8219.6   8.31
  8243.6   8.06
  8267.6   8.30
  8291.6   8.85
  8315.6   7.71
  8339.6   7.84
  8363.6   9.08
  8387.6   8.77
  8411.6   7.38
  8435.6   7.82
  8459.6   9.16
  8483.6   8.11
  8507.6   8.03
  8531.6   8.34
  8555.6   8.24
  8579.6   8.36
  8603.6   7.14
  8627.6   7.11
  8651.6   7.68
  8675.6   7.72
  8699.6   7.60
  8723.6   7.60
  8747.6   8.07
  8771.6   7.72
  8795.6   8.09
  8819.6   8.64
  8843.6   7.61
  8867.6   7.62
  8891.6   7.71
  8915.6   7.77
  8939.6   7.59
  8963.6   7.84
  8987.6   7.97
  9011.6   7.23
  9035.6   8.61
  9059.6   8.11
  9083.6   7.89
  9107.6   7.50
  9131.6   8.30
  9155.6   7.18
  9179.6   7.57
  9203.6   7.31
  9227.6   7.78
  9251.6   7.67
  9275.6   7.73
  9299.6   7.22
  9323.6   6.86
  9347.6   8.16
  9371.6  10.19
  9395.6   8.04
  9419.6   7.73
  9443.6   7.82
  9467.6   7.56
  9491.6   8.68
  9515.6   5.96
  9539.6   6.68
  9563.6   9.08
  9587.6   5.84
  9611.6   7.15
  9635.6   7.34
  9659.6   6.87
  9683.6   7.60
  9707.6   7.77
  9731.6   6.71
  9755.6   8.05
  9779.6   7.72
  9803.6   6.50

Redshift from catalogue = 0.12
